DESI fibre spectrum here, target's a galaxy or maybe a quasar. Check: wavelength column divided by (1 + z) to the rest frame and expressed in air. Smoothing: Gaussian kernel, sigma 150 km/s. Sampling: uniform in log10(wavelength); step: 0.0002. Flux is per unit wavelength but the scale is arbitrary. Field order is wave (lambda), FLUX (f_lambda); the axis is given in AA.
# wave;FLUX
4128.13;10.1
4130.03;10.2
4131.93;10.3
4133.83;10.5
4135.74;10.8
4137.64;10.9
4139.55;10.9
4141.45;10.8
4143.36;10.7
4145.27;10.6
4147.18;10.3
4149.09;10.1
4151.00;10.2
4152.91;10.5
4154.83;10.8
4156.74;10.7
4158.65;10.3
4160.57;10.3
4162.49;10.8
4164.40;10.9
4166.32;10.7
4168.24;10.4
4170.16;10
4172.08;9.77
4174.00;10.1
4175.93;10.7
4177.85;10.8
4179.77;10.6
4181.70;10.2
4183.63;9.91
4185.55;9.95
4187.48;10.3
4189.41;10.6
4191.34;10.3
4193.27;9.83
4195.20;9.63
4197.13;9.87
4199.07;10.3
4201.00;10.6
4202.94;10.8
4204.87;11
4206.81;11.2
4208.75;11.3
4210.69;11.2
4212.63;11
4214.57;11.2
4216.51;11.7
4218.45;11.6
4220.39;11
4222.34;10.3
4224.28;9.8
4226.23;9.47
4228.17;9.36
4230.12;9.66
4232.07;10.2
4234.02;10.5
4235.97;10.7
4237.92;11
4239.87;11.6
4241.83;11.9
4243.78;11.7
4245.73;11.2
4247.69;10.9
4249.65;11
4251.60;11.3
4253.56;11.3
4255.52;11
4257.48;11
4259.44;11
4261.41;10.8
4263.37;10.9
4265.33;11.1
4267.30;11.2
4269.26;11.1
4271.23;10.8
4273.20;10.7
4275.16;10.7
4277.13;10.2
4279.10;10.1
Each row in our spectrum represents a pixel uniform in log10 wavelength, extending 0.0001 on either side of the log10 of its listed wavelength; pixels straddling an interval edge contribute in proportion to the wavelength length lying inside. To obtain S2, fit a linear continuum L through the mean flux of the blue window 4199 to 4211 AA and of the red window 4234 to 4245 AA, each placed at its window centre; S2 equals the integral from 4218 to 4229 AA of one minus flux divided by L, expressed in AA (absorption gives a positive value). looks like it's 0.9 AA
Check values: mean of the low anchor 10.9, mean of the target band 10.2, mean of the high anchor 11.3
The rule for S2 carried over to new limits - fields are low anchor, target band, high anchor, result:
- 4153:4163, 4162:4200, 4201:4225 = 1.6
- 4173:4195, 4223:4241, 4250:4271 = 0.8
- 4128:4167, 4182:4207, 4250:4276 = 1.0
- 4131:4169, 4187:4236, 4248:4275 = 1.3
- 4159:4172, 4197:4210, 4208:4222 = 0.3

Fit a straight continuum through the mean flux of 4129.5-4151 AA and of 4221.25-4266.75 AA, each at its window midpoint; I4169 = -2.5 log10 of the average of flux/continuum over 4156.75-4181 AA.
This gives 0.02 mag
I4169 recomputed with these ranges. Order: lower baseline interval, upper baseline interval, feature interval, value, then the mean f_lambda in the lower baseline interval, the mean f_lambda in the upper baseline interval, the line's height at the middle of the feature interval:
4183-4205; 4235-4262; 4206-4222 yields -0.07 mag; 10.2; 11.2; 10.6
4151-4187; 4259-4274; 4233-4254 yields -0.04 mag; 10.4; 10.9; 10.8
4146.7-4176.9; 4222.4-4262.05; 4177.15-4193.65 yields 0.02 mag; 10.4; 10.8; 10.5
